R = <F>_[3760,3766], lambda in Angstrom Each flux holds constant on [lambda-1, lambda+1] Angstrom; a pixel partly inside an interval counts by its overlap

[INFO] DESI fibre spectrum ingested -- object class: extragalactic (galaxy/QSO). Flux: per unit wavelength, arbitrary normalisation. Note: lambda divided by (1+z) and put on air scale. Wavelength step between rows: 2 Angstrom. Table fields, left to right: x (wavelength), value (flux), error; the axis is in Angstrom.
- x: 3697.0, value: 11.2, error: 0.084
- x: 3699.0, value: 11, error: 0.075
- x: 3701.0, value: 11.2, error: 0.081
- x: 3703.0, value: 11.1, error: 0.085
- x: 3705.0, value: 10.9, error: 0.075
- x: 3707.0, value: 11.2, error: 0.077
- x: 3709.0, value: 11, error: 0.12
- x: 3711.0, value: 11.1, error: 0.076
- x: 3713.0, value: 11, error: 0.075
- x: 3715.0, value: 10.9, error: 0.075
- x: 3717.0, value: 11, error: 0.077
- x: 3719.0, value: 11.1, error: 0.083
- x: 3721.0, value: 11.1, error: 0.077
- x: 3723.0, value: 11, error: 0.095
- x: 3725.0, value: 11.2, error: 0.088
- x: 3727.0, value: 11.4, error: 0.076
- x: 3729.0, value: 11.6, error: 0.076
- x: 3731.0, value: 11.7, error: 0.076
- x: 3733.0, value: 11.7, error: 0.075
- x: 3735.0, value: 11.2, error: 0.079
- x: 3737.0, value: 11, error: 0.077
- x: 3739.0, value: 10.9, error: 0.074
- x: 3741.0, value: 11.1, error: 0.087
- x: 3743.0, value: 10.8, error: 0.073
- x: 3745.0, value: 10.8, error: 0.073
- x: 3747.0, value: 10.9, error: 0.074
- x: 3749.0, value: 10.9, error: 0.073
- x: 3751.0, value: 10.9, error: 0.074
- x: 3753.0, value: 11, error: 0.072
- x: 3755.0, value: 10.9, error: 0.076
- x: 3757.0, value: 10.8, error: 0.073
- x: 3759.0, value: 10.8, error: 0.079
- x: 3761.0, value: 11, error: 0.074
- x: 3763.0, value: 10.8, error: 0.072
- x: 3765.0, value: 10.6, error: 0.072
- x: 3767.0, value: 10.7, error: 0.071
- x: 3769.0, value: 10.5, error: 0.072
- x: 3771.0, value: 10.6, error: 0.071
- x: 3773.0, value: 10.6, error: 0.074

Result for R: 10.8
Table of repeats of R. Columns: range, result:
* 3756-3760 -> 10.8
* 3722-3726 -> 11.1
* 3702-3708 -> 11.1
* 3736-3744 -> 10.9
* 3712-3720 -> 11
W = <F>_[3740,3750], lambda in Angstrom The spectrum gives 10.9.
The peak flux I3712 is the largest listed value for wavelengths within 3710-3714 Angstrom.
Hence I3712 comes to 11.1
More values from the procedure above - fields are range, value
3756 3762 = 11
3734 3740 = 11.2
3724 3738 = 11.7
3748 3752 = 10.9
